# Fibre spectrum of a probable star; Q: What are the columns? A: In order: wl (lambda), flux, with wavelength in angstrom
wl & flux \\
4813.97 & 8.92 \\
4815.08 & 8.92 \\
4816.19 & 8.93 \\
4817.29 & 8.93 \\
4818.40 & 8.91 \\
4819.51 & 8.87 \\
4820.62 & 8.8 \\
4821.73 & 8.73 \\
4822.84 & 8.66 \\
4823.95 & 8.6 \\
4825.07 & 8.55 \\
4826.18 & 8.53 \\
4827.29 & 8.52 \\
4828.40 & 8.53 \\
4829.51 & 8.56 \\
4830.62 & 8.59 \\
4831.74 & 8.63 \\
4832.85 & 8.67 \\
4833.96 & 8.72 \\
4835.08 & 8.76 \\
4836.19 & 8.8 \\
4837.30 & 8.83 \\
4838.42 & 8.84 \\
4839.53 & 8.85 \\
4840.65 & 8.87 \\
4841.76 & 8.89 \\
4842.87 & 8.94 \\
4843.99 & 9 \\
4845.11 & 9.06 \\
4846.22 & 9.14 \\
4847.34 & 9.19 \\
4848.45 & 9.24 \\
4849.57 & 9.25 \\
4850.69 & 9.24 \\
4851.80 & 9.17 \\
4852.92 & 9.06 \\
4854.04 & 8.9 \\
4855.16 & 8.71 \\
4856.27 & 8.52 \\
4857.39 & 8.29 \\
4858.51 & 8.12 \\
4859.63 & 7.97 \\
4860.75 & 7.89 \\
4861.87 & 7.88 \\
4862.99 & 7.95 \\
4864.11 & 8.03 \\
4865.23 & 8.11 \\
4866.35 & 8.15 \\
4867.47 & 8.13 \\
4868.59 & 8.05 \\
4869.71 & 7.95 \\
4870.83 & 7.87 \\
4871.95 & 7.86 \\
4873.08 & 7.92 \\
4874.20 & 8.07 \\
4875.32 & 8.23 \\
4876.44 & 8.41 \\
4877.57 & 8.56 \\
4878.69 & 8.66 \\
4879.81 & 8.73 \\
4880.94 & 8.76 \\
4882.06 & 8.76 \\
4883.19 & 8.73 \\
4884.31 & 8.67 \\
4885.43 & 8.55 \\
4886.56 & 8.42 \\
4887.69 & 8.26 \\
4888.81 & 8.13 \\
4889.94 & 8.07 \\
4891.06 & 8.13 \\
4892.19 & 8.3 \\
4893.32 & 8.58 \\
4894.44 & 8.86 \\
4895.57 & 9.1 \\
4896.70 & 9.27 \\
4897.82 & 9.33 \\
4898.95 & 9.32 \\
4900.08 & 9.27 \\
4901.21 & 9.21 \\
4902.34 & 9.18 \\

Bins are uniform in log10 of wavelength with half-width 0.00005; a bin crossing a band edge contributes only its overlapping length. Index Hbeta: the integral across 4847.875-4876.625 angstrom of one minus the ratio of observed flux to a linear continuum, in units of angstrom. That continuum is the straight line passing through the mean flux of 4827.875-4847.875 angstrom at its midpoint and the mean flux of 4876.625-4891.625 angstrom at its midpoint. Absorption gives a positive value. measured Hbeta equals 1.0 angstrom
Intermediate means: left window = 8.83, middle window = 8.35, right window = 8.49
